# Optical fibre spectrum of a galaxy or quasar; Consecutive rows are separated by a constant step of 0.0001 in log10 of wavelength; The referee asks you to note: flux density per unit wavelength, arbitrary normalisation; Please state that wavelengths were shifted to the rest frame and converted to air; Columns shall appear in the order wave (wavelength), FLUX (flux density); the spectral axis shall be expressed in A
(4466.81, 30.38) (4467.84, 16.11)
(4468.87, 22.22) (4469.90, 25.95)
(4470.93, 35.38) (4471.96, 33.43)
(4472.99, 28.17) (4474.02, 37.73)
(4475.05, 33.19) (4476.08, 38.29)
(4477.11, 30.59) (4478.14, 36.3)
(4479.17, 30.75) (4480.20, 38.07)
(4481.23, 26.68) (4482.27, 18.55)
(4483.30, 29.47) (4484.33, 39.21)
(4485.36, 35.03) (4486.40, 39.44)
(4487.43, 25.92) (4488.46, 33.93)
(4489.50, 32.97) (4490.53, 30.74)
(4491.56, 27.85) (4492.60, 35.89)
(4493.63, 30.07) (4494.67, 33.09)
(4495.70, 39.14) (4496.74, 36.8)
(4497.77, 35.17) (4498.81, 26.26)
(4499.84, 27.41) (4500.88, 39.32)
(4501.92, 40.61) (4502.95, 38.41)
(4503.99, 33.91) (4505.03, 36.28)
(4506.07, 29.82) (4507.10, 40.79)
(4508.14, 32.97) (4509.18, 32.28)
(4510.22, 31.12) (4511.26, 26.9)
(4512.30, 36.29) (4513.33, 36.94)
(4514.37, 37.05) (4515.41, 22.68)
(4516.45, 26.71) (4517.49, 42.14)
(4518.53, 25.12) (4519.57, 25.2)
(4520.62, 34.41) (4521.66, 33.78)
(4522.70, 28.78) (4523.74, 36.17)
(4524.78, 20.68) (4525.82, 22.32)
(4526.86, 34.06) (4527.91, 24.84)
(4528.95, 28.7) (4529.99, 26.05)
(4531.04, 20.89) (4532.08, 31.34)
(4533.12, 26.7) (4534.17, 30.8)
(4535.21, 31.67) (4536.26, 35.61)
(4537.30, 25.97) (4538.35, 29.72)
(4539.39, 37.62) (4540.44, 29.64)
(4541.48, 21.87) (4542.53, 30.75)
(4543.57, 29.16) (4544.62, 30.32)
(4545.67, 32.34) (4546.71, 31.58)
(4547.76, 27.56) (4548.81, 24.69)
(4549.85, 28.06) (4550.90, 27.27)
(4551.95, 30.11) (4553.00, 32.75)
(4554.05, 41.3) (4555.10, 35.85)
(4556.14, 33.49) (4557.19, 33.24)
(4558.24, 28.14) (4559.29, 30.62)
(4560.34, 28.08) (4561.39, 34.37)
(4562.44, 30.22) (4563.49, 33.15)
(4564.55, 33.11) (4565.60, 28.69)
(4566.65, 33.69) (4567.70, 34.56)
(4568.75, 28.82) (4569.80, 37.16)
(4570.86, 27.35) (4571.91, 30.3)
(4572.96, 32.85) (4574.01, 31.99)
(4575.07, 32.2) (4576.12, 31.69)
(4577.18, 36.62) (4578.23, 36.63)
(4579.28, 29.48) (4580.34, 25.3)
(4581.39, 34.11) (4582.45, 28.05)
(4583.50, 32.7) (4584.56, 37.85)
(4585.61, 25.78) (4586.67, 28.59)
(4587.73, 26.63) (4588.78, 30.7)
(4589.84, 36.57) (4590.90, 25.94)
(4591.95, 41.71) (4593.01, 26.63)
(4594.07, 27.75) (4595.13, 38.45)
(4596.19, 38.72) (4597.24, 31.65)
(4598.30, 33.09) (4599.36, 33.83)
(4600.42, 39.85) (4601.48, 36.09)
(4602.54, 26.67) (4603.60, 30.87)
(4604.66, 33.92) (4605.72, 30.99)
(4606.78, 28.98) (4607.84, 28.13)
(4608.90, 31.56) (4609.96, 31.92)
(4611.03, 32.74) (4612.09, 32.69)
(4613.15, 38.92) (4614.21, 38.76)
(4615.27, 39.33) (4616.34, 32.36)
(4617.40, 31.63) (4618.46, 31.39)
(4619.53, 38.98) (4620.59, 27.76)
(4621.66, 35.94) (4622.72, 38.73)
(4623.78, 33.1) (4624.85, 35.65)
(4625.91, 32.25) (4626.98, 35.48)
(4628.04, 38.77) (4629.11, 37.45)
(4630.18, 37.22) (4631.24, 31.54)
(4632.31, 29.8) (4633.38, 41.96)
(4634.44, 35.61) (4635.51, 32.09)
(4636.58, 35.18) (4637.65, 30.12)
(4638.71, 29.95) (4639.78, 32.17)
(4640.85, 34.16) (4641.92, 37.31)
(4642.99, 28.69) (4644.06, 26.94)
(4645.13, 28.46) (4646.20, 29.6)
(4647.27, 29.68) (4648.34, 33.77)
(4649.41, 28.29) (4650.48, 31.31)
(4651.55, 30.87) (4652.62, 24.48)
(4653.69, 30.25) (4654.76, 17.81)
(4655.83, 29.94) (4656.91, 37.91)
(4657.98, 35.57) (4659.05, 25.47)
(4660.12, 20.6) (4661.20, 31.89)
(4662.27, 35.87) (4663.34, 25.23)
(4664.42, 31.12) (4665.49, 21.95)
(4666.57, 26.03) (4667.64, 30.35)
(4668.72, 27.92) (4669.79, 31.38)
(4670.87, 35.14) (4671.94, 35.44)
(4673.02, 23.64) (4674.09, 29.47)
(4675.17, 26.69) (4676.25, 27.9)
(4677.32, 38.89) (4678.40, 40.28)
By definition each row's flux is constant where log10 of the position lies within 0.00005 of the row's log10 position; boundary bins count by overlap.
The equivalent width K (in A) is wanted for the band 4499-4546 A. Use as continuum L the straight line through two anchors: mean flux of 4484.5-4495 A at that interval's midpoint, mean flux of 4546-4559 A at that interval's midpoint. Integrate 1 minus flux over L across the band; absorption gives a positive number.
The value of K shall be 1.4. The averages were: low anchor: 32.7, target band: 31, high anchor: 31.2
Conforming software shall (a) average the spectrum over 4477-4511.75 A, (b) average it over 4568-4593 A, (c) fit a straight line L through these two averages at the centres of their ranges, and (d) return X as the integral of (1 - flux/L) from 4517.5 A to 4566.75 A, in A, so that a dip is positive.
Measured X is 3.3 A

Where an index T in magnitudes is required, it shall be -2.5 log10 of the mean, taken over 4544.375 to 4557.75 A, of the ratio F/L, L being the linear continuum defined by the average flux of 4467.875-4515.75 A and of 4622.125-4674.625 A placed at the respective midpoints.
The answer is 0.02 mag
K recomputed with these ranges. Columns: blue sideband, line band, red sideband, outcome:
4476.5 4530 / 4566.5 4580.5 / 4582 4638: 0.3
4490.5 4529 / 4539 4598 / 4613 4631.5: 4.0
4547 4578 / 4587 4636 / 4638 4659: -4.5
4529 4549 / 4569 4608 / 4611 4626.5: 0.7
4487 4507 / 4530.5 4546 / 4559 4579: 1.5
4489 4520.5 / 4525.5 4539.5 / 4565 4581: 1.6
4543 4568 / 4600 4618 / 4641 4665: -1.7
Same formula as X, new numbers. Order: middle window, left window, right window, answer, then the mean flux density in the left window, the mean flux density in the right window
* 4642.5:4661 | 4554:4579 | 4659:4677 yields 0.3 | 32.5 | 28.8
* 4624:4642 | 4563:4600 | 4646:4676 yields -2.5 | 32.1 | 29.2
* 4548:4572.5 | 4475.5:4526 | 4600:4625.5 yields 1.2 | 32.5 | 33.6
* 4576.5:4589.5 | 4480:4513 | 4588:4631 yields 1.0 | 33.1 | 33.8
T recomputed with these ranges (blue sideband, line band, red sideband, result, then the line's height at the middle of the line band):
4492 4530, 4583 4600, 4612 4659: 0.01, 32.6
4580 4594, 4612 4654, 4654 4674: -0.12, 29.8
